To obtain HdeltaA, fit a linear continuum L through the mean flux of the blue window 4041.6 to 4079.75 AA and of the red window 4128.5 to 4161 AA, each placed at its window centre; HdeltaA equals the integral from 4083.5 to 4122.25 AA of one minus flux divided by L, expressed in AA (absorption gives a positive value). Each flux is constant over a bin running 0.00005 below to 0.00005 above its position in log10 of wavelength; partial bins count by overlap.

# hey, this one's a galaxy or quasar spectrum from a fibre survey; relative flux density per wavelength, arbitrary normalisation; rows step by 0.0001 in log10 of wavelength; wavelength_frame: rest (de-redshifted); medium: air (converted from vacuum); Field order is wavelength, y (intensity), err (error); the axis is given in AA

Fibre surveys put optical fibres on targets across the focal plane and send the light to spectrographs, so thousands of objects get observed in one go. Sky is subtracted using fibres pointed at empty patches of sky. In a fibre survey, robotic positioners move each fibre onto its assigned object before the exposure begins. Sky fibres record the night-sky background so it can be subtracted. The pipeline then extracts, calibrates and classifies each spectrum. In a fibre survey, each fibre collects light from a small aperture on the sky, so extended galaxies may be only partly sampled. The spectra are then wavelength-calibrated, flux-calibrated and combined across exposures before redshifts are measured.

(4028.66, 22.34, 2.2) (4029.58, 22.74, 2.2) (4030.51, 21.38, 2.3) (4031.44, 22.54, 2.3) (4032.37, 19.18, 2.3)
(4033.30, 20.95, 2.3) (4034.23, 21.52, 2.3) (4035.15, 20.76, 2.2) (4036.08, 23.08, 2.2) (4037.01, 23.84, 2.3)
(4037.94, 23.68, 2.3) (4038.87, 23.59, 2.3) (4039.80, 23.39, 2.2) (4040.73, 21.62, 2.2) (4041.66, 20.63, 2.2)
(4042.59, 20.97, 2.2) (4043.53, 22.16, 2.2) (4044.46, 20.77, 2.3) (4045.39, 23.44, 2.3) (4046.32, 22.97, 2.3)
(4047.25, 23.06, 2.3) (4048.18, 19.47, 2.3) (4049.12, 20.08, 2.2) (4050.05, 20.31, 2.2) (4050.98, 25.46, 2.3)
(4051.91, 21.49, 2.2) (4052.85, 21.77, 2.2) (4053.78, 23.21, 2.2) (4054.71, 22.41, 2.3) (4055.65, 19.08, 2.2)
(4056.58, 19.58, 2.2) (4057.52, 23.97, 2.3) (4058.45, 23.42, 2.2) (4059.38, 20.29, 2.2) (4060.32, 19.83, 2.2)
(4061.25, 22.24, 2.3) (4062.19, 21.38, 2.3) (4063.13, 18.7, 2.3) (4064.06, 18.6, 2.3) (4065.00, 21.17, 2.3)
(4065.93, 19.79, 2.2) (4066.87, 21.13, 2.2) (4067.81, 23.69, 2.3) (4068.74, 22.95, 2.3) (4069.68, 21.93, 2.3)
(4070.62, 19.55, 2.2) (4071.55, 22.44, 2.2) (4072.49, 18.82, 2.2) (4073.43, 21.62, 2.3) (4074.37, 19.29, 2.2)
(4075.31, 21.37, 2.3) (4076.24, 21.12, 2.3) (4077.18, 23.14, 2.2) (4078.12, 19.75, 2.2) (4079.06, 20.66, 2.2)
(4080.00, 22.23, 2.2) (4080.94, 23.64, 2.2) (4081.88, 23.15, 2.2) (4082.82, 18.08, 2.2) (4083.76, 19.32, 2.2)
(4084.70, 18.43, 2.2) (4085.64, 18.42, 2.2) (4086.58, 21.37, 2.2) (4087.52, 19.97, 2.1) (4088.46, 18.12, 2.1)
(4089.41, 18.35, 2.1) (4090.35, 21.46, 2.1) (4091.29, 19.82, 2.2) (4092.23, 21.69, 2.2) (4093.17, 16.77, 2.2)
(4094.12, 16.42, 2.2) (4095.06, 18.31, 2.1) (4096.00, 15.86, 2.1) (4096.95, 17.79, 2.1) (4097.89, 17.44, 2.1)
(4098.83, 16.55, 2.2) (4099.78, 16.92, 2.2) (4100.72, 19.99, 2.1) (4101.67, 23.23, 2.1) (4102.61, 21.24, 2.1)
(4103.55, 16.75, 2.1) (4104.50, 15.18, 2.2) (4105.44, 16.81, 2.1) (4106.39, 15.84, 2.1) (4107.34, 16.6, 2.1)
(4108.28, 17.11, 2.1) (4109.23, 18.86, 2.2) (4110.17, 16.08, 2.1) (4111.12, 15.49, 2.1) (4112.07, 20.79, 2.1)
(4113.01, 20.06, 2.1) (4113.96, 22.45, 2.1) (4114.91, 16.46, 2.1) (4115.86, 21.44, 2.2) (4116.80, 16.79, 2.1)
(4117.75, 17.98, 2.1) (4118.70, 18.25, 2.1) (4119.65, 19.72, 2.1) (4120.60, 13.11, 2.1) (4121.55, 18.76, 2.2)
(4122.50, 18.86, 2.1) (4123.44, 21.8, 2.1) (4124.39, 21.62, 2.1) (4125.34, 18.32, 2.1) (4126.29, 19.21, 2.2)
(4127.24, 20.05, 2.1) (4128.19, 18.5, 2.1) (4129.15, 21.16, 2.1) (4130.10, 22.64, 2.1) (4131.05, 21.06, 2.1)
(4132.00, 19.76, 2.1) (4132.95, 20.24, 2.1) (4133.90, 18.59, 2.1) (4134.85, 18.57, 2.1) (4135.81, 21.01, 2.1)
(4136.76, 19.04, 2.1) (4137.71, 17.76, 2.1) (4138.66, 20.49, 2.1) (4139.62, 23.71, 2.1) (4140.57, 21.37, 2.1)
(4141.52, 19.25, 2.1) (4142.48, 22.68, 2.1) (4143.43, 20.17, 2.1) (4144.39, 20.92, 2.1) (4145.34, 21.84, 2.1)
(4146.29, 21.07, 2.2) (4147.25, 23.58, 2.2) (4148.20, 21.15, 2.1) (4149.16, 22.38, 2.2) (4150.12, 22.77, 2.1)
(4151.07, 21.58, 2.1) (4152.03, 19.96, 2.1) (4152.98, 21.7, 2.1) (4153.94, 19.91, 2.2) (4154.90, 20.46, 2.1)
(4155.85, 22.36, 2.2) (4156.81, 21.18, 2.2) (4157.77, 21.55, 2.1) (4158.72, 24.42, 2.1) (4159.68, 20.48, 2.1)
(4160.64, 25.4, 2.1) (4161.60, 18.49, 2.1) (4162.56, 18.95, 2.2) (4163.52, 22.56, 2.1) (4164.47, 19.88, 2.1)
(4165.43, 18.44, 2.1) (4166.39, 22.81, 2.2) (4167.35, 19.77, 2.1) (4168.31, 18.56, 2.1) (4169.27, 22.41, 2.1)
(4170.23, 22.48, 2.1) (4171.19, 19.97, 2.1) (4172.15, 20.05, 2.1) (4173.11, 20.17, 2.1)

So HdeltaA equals 5.29 AA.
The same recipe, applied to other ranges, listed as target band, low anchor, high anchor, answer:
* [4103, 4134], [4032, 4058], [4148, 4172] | 3.96 AA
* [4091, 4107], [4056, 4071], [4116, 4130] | 1.51 AA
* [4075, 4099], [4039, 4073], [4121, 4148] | 1.65 AA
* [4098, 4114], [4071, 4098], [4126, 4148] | 1.63 AA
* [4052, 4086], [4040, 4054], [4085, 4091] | -0.66 AA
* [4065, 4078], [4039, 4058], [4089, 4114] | -0.64 AA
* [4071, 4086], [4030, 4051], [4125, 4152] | 0.48 AA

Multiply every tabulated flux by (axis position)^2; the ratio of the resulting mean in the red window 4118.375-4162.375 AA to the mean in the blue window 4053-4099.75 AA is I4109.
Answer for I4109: 1.05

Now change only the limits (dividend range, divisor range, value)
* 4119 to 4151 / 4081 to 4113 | 1.12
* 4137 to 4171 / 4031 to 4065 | 1.03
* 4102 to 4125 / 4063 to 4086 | 0.90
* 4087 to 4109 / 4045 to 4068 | 0.87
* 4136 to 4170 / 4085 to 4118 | 1.18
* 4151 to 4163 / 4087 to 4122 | 1.20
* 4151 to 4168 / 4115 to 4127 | 1.14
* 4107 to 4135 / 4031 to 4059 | 0.90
